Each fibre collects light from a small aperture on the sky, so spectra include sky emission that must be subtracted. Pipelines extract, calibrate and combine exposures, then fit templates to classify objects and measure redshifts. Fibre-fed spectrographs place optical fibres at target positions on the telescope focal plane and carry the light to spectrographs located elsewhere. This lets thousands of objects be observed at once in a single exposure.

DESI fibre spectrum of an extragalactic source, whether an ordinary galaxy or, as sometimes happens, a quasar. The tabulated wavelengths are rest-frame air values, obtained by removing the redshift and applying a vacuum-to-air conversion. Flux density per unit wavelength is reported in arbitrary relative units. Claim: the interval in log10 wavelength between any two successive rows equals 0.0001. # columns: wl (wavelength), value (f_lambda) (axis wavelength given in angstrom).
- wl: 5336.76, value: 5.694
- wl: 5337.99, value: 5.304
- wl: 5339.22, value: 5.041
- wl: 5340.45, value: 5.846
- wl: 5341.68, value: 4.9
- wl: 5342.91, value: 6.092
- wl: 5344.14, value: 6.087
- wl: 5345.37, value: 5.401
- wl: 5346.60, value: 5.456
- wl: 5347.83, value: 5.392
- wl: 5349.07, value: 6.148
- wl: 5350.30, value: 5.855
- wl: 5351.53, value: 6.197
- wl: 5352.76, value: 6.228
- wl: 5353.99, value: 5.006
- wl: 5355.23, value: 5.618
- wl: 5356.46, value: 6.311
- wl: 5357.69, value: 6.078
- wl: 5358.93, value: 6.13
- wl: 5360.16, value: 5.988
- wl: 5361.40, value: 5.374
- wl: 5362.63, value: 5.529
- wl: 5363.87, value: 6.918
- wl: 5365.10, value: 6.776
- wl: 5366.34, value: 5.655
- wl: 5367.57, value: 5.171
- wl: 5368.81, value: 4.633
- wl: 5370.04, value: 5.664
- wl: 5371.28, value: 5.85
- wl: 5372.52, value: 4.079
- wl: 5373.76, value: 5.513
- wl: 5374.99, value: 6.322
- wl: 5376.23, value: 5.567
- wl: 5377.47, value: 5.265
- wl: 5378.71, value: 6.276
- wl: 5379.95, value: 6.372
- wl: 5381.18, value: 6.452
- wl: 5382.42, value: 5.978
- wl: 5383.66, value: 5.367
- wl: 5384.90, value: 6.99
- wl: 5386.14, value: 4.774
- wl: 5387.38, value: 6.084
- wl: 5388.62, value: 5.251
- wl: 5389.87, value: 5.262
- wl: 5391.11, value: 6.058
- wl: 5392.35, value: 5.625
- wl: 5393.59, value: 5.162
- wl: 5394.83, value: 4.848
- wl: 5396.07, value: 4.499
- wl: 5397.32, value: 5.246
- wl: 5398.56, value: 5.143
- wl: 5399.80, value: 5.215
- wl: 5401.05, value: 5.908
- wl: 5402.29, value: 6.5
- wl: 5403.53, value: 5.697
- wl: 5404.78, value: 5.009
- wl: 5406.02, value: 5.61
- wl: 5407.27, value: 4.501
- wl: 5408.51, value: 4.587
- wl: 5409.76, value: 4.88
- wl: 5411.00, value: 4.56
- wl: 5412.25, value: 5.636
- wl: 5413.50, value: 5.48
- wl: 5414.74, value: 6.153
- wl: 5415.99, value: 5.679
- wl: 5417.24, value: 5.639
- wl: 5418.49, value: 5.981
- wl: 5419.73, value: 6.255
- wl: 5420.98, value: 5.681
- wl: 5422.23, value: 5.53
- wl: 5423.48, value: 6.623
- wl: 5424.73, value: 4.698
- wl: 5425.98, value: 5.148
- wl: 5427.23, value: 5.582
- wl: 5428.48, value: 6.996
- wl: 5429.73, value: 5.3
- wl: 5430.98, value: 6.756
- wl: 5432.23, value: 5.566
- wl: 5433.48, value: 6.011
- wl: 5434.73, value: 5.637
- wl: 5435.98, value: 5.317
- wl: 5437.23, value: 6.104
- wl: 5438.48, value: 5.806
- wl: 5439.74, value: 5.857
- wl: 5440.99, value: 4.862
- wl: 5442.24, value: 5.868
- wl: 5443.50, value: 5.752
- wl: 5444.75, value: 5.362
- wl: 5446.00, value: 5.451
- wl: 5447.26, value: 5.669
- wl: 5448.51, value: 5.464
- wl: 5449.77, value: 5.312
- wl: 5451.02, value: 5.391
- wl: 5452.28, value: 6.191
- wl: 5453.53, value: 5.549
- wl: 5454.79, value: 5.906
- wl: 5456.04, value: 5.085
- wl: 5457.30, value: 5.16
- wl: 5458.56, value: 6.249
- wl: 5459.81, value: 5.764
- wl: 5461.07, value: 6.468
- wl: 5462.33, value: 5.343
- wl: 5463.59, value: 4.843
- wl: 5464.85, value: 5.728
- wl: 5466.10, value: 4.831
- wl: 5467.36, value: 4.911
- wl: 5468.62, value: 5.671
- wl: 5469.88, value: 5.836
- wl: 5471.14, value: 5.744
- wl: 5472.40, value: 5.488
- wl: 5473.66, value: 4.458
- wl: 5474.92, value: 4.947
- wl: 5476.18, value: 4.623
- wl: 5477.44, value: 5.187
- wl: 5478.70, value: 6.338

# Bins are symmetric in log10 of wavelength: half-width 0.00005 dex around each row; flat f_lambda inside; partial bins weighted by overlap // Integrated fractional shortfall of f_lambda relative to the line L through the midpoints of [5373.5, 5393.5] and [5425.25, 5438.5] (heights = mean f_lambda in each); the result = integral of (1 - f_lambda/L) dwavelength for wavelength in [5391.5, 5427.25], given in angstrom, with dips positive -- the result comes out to 2.5 angstrom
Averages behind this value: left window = 5.81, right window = 5.83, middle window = 5.42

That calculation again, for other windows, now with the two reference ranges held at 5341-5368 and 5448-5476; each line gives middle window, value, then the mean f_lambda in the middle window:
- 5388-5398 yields 0.80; 5.24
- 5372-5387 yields -0.04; 5.76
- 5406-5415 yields 0.85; 5.11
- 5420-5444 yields -0.80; 5.75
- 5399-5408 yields 0.30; 5.48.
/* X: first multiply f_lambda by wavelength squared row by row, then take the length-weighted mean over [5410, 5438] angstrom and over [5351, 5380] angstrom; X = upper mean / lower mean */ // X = 1.0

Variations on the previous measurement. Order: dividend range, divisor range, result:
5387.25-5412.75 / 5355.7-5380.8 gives 0.92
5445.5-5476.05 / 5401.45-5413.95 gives 1.06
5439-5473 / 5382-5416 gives 1.05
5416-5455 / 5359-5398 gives 1.04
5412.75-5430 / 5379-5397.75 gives 1.04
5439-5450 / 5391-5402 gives 1.06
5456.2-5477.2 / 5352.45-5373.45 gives 0.98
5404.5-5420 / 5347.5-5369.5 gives 0.94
